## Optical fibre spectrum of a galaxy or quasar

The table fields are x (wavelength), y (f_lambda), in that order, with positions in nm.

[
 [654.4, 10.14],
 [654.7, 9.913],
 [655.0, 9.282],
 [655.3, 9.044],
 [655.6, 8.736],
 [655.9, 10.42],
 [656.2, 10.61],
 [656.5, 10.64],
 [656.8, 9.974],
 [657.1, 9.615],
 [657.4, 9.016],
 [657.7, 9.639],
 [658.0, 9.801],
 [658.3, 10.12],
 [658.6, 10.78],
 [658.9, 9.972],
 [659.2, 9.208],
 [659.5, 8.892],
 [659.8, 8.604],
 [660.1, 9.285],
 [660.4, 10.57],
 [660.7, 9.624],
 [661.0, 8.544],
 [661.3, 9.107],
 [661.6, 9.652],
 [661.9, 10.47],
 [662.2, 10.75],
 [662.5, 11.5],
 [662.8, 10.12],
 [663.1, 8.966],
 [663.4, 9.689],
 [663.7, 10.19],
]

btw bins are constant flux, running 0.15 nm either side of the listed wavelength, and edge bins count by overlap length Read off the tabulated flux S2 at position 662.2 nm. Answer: 10.75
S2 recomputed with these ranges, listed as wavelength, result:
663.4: 9.689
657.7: 9.639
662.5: 11.5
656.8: 9.974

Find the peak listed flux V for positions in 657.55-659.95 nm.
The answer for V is 10.78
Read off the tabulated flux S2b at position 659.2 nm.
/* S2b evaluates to 9.208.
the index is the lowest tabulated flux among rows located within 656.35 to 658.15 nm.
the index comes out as 9.016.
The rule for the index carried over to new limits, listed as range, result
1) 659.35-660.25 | 8.604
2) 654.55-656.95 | 8.736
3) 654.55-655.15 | 9.282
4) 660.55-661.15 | 8.544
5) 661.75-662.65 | 10.47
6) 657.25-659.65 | 8.892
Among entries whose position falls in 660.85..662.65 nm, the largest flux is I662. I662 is 11.5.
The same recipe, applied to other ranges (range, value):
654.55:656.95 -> 10.64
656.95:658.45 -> 10.12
